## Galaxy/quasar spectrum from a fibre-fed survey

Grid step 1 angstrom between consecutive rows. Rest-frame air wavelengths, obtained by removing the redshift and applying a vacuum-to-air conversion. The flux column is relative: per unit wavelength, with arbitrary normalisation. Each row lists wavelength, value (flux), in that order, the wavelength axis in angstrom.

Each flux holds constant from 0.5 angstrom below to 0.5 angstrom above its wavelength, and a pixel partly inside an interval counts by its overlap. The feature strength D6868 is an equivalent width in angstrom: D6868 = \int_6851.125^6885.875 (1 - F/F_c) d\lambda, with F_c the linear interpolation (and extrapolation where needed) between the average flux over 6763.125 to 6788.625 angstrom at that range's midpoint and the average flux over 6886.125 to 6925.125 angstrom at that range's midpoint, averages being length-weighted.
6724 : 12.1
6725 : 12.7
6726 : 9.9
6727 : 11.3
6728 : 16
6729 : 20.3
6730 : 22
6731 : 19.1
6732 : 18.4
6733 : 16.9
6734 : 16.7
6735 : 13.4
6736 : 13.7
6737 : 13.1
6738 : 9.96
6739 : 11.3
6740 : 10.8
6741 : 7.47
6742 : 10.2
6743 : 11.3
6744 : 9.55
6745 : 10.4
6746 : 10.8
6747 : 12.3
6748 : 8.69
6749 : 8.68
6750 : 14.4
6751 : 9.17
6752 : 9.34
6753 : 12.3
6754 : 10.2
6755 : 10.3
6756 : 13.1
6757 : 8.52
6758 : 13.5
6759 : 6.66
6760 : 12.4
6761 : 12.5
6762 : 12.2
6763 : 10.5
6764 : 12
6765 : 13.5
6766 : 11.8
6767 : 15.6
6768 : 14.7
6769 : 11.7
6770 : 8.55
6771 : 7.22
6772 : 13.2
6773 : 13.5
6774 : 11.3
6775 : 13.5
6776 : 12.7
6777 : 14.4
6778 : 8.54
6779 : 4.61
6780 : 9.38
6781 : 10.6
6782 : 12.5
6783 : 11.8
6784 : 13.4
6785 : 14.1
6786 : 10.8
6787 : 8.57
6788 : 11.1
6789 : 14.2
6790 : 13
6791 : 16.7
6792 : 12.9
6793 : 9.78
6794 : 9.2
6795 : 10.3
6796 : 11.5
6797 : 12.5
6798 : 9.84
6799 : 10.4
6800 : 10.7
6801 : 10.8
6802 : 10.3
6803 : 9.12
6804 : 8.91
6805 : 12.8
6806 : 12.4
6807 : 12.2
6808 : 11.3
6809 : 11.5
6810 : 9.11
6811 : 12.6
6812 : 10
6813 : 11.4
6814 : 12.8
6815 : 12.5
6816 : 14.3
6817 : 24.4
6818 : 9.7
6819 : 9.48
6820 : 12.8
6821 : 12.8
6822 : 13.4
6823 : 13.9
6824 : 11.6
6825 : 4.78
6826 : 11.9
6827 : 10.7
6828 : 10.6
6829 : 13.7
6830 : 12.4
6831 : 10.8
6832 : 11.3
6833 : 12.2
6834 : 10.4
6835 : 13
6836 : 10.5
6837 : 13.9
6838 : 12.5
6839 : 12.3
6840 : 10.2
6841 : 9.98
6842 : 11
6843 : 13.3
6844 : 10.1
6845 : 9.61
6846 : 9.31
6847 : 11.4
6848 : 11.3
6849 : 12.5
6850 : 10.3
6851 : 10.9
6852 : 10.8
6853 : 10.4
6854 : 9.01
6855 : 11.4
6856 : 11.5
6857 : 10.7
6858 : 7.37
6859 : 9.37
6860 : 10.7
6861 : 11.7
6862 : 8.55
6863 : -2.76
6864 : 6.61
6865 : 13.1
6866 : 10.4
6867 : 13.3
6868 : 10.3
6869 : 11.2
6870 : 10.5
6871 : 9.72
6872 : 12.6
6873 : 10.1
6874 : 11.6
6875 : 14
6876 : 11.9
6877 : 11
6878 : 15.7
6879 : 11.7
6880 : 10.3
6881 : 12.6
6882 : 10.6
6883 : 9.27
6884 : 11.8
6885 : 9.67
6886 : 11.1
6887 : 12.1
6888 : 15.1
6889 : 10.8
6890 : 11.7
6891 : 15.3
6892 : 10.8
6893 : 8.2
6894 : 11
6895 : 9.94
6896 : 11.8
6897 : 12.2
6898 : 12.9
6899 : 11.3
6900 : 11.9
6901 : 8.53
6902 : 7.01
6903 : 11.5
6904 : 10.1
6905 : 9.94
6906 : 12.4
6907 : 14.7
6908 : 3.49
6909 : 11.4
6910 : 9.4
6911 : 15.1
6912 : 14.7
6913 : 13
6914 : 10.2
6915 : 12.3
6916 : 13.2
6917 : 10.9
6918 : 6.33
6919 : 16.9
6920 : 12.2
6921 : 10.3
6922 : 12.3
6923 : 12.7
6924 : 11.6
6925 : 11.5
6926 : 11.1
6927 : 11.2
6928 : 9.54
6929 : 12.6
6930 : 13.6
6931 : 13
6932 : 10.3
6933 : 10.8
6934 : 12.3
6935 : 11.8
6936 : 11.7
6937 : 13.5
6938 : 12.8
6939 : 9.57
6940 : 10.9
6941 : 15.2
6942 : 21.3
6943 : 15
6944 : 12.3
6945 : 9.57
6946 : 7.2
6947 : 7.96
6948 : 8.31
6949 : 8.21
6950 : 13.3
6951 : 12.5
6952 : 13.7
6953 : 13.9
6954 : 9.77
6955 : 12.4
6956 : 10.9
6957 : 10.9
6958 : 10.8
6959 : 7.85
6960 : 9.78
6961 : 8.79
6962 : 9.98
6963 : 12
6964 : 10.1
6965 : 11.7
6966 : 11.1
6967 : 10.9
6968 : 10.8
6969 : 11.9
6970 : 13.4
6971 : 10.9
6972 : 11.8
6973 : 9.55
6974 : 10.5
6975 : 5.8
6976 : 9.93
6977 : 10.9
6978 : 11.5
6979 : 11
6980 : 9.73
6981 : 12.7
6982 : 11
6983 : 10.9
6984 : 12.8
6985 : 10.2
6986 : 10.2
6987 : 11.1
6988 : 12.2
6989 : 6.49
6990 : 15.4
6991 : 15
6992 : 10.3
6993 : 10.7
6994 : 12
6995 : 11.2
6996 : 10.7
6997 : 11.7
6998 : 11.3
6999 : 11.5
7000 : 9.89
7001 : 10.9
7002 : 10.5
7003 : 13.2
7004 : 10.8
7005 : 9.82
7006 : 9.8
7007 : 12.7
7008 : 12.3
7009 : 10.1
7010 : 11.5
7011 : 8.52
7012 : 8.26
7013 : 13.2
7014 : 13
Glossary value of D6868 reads 2.96 angstrom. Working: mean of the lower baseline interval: 11.6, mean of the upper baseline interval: 11.5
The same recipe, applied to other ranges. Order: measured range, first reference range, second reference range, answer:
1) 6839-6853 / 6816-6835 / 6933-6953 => 1.4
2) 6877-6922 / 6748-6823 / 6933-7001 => -0.1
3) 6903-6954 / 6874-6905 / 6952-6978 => -3.2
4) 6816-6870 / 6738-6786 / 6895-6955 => 1.7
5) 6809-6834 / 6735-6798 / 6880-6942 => -1.3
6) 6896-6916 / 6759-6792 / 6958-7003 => 0.0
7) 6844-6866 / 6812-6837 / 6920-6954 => 4.2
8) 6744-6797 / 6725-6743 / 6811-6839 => 7.5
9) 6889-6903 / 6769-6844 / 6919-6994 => 0.6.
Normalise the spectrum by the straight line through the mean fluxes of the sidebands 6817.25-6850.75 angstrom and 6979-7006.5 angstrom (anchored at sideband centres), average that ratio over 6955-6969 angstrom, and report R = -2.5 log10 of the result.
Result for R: 0.07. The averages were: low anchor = 11.4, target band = 10.6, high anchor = 11.2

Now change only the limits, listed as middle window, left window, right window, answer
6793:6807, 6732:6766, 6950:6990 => 0.07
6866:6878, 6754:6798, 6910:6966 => 0.00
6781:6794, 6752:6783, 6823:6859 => -0.09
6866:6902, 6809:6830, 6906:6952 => 0.04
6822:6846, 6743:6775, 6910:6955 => 0.02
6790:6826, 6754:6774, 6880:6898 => -0.01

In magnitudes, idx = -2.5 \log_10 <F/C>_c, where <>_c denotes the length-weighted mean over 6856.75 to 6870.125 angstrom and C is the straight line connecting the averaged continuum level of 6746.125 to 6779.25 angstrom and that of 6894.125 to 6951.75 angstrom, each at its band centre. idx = 0.23 mag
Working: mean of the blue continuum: 11.3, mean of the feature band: 9.3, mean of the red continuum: 11.5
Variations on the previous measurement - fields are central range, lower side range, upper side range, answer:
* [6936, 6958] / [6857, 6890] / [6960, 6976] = -0.12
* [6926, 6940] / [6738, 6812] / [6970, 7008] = -0.06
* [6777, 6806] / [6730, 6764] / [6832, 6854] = 0.05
